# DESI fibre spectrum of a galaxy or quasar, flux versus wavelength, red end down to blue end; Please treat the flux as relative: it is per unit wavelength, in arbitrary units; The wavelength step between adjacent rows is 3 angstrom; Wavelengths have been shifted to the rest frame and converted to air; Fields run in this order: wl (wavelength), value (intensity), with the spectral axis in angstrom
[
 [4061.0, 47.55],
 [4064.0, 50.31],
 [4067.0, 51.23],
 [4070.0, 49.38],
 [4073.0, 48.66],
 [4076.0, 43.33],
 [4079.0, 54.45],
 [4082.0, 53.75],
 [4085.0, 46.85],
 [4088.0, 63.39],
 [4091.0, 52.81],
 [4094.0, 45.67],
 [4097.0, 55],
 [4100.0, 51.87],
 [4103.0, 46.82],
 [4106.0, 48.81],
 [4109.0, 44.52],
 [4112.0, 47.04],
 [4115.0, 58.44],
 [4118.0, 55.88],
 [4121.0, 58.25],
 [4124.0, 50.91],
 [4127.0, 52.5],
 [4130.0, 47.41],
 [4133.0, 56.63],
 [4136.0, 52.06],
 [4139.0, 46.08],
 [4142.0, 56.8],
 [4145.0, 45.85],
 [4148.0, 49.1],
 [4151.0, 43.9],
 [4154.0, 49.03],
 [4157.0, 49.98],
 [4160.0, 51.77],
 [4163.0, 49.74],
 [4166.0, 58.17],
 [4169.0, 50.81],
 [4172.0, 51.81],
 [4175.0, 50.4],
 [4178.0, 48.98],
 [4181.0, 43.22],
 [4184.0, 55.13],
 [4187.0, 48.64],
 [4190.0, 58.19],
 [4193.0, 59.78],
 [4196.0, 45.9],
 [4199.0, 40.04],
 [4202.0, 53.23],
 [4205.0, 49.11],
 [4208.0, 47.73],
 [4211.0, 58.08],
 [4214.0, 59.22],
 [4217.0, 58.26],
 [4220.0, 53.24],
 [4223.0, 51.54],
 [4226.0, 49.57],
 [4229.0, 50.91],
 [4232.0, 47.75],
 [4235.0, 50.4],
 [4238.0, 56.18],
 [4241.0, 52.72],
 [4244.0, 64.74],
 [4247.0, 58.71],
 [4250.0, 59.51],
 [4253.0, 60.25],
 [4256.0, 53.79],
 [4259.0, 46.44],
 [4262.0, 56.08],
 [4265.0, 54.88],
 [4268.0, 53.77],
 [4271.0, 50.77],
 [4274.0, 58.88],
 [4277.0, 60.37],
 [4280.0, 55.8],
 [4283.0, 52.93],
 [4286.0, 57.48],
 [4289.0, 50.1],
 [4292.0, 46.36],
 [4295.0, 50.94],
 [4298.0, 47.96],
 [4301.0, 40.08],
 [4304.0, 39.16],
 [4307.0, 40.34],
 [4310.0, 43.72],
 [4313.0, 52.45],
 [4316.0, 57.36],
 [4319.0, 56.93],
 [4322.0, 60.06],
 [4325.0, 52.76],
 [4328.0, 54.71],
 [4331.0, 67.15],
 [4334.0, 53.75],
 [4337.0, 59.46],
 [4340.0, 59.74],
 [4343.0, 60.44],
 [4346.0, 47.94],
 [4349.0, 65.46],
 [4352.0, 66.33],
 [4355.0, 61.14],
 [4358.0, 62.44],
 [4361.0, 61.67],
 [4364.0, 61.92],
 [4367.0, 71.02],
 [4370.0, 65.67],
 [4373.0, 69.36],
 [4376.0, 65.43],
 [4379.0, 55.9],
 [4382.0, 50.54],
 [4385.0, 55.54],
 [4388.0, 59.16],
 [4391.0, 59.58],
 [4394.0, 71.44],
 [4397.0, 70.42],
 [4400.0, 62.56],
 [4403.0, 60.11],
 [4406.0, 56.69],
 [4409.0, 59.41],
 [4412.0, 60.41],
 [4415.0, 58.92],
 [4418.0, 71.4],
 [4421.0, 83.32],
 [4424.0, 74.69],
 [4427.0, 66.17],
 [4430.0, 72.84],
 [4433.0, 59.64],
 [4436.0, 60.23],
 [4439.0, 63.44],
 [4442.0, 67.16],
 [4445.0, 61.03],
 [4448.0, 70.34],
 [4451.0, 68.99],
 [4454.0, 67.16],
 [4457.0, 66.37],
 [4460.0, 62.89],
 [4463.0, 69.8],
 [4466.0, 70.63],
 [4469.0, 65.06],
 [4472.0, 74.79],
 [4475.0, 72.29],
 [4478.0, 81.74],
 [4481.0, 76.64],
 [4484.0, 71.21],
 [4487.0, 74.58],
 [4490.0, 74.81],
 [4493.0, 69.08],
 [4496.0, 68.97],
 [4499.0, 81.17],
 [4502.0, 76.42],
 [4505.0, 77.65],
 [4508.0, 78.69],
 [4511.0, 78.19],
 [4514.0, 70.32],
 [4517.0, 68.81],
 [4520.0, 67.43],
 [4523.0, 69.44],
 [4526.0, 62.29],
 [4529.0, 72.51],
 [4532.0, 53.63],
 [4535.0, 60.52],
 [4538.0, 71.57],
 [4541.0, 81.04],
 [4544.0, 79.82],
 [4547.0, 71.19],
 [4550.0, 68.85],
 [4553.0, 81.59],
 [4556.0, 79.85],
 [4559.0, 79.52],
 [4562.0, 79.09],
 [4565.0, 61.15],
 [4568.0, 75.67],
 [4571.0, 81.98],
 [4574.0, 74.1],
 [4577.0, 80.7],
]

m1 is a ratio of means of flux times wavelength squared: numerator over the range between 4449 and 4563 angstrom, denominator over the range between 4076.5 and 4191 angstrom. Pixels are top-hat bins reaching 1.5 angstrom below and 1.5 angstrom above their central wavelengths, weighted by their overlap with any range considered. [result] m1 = 1.7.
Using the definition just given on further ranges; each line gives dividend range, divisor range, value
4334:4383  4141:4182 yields 1.35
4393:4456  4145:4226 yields 1.44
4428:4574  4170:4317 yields 1.54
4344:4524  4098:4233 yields 1.49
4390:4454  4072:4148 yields 1.48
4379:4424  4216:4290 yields 1.24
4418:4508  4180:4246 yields 1.51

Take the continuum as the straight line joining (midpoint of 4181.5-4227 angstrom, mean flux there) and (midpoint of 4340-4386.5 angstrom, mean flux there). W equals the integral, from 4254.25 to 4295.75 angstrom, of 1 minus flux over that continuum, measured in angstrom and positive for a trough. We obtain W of 2.04 angstrom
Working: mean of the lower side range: 52.3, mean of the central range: 53.6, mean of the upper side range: 61.3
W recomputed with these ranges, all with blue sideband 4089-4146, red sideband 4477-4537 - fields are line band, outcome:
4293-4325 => 6.43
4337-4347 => 0.96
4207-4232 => 1.47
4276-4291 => 1.28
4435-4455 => 0.83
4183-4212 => 2.15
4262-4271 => 0.78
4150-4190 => 2.67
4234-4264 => 1.16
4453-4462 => 0.45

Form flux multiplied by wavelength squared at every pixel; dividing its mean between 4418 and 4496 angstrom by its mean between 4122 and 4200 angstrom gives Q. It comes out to 1.6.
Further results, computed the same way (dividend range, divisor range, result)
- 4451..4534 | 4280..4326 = 1.55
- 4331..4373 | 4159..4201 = 1.32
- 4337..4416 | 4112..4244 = 1.30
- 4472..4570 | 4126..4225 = 1.67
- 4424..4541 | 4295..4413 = 1.27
